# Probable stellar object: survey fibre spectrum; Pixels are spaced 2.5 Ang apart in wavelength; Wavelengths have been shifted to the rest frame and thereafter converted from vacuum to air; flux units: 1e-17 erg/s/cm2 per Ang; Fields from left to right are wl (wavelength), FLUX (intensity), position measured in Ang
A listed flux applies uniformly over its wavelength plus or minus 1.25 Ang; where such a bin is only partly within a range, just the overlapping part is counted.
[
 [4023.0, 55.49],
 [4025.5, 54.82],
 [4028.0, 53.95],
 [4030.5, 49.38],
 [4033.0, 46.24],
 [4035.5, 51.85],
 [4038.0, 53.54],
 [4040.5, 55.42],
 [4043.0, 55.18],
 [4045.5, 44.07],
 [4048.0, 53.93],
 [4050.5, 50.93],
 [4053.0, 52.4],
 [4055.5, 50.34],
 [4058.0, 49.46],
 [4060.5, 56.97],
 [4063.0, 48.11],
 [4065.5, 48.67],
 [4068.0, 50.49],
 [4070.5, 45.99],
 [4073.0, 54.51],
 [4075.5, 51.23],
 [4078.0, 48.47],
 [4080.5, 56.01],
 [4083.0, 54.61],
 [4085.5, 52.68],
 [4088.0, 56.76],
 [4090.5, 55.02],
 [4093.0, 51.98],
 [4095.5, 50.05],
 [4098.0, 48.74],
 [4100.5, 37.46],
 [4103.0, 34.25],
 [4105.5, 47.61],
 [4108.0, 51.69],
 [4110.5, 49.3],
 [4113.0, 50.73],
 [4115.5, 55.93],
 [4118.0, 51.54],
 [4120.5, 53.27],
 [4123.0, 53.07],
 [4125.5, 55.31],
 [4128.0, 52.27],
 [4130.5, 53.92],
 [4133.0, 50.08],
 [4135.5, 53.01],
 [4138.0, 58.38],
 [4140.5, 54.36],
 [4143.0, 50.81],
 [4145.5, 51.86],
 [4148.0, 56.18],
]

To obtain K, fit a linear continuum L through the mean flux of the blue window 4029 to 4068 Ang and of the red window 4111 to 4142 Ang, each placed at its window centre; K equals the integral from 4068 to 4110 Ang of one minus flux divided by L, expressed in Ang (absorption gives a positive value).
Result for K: 2.0 Ang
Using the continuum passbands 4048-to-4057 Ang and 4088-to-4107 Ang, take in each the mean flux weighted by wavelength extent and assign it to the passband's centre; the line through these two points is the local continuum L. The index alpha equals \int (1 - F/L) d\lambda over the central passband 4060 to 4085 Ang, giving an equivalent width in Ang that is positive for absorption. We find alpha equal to -0.9 Ang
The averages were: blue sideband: 51.6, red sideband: 47.2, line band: 51.4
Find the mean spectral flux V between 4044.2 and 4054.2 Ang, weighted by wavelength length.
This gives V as 50.3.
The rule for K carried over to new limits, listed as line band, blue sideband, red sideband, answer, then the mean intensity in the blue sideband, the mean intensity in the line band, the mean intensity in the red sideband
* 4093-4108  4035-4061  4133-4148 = 2.2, 52.1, 45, 53.6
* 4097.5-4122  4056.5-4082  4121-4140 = 2.2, 51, 48.1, 53.7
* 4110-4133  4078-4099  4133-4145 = 0.3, 53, 52.8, 53.6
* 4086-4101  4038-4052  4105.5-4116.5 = 0.2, 52.1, 50.8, 51.3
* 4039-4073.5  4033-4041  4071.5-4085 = 0.9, 52.3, 51.1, 52.8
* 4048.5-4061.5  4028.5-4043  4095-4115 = -0.5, 51.8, 52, 46.4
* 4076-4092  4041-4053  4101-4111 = -2.2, 51.4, 53.8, 44.8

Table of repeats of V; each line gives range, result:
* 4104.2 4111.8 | 49.4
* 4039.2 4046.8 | 51.6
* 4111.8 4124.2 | 52.9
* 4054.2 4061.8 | 52.2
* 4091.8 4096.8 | 51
